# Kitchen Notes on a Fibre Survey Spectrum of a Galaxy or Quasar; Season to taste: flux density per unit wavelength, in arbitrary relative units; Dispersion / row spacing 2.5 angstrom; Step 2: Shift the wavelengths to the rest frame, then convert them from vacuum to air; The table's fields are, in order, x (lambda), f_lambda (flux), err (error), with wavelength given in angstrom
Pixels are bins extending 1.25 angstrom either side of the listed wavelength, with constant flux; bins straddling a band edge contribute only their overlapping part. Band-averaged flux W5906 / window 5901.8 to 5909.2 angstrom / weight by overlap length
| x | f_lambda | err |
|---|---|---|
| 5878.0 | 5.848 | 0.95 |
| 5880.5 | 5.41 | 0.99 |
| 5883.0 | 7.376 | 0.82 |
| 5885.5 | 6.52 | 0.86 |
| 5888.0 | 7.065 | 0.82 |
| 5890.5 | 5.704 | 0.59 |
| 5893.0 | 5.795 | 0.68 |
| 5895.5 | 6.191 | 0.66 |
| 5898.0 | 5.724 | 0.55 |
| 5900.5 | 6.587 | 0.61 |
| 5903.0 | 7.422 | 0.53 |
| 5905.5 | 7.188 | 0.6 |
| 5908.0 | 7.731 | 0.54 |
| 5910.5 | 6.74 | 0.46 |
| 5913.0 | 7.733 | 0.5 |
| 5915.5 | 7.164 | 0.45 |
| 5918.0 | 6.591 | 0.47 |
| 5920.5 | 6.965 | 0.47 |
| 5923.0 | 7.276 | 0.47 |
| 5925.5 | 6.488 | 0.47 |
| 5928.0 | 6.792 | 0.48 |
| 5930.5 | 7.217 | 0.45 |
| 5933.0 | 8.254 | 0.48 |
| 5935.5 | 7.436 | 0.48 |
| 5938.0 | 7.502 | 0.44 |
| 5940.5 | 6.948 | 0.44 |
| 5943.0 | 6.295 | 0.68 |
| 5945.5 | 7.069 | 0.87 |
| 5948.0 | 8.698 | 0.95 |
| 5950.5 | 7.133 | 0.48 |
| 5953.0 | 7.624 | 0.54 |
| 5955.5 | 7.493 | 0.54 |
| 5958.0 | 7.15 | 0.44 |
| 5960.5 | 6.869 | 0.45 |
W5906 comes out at 7.45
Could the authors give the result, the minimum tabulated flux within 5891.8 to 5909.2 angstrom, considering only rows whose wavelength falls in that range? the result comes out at 5.724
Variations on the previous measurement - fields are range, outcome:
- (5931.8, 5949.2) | 6.295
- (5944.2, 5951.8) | 7.069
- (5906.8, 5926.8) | 6.488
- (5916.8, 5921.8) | 6.591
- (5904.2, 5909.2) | 7.188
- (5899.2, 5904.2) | 6.587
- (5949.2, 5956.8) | 7.133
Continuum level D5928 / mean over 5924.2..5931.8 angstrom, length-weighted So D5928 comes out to 6.84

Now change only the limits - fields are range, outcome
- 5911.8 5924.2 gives 7.14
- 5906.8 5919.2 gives 7.19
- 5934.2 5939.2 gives 7.48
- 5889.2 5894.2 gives 5.76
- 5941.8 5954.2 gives 7.37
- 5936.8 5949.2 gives 7.3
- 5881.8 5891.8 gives 6.66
